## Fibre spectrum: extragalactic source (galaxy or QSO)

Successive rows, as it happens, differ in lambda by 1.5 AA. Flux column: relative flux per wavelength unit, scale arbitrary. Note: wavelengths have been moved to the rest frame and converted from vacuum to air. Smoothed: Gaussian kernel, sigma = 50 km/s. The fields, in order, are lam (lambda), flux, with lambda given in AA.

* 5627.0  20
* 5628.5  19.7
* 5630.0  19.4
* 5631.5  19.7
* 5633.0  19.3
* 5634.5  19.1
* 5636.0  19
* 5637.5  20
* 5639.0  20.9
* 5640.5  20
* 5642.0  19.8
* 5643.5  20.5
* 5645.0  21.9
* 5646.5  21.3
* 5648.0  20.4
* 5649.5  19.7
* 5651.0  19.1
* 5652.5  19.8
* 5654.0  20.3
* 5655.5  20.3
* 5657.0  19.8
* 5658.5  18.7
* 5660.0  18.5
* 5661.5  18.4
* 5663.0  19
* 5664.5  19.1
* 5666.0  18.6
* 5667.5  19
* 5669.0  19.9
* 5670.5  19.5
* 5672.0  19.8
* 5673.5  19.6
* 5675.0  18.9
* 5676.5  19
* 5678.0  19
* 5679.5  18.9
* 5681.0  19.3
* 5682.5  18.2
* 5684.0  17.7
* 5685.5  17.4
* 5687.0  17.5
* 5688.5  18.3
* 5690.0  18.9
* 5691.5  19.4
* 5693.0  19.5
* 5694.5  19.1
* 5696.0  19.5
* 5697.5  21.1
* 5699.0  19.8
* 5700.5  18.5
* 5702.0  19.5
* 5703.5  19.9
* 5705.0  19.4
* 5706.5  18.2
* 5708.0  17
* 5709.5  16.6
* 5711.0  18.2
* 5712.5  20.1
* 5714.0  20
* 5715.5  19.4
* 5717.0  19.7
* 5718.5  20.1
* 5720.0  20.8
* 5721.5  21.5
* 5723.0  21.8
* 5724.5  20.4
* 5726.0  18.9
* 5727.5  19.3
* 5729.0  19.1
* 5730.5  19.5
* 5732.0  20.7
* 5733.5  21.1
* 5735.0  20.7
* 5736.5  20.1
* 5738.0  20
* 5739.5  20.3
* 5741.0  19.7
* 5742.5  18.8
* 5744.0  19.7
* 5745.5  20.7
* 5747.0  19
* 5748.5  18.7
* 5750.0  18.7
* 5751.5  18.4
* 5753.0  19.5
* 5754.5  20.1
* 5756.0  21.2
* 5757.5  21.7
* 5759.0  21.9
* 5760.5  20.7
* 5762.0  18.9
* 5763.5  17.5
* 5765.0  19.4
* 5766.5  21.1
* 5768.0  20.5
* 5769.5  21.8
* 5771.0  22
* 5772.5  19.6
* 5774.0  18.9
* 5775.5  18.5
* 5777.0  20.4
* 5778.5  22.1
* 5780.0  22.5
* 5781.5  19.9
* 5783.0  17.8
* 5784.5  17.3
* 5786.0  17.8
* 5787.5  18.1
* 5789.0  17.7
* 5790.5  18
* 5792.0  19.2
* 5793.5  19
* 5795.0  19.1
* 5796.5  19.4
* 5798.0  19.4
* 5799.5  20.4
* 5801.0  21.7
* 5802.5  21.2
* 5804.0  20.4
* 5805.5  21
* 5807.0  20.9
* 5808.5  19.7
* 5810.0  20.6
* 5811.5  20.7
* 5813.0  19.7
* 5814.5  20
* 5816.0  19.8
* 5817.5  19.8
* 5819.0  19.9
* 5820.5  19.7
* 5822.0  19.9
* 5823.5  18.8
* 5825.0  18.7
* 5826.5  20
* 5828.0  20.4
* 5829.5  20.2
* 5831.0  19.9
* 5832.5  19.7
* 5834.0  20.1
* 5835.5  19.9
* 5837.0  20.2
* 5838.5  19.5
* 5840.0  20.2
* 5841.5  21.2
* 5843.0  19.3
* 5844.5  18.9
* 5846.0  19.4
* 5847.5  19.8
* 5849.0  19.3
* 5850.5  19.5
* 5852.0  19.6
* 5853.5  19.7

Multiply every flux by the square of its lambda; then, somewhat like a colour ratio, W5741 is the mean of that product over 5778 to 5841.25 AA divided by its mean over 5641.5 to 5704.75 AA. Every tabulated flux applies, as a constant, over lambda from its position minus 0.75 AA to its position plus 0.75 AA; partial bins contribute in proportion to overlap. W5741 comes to 1.07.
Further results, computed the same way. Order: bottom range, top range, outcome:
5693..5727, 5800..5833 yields 1.07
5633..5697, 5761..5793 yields 1.05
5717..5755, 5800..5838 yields 1.04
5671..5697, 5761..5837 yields 1.09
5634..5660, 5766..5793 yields 1.03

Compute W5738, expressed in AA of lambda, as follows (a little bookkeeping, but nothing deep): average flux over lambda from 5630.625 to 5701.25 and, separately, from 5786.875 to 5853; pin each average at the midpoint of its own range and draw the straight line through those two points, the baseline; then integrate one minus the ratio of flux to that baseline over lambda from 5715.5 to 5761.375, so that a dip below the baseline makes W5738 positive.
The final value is -1.2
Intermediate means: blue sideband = 19.4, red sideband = 19.8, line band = 20.1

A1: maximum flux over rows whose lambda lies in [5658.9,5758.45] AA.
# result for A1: 21.8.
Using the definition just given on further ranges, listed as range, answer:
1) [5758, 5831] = 22.5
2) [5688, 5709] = 21.1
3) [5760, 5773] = 22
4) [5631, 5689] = 21.9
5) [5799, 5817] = 21.7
